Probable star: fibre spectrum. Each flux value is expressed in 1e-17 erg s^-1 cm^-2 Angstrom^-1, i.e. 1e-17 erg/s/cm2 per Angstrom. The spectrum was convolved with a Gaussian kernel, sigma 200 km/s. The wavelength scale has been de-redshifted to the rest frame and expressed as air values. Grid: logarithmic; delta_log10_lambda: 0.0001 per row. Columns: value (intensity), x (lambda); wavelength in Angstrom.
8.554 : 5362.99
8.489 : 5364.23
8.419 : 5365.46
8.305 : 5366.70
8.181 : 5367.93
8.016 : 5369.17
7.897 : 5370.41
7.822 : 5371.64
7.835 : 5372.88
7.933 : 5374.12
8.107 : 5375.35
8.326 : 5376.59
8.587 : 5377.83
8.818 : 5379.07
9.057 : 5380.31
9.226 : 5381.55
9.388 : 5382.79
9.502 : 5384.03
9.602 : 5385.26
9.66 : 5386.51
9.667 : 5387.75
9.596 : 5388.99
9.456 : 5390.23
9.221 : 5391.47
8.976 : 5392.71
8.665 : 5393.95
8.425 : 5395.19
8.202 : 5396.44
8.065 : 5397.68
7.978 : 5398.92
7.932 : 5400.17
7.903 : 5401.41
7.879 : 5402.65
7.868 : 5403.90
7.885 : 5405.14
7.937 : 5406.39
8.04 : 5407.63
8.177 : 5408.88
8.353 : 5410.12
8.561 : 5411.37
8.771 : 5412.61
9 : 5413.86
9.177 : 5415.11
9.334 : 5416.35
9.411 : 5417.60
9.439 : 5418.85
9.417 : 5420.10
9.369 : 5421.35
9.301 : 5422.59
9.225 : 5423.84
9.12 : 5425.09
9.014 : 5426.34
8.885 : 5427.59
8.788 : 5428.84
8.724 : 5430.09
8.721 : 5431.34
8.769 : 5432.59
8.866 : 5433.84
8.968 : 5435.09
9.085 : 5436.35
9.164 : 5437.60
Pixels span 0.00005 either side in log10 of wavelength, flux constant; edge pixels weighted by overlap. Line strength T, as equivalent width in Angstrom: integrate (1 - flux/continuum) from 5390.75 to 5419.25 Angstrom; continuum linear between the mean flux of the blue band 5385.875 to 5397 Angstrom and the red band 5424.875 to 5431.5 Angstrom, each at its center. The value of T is 1.7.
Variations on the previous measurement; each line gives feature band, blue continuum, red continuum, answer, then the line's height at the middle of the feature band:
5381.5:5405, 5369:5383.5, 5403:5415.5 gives -1.1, 8.39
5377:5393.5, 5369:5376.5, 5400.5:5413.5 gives -2.5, 8.03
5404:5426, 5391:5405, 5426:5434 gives -0.7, 8.56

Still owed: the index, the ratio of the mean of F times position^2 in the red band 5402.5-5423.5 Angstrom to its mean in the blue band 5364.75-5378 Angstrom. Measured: 1.09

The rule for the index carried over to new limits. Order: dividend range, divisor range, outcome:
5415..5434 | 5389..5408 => 1.10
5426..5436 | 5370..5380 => 1.10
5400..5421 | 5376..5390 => 0.94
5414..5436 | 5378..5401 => 1.03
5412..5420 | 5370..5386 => 1.08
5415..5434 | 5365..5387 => 1.08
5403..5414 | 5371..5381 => 1.00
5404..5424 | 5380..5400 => 0.99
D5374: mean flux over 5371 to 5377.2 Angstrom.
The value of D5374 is 8.01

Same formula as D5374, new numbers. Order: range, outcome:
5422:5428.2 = 9.1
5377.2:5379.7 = 8.69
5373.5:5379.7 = 8.35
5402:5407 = 7.89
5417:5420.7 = 9.41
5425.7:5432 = 8.83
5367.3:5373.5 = 7.95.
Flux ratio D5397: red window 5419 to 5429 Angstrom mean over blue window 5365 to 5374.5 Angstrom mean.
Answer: 1.1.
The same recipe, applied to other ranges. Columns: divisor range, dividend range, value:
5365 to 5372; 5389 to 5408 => 1.03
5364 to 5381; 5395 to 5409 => 0.97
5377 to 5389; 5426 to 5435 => 0.95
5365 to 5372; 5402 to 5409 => 0.98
